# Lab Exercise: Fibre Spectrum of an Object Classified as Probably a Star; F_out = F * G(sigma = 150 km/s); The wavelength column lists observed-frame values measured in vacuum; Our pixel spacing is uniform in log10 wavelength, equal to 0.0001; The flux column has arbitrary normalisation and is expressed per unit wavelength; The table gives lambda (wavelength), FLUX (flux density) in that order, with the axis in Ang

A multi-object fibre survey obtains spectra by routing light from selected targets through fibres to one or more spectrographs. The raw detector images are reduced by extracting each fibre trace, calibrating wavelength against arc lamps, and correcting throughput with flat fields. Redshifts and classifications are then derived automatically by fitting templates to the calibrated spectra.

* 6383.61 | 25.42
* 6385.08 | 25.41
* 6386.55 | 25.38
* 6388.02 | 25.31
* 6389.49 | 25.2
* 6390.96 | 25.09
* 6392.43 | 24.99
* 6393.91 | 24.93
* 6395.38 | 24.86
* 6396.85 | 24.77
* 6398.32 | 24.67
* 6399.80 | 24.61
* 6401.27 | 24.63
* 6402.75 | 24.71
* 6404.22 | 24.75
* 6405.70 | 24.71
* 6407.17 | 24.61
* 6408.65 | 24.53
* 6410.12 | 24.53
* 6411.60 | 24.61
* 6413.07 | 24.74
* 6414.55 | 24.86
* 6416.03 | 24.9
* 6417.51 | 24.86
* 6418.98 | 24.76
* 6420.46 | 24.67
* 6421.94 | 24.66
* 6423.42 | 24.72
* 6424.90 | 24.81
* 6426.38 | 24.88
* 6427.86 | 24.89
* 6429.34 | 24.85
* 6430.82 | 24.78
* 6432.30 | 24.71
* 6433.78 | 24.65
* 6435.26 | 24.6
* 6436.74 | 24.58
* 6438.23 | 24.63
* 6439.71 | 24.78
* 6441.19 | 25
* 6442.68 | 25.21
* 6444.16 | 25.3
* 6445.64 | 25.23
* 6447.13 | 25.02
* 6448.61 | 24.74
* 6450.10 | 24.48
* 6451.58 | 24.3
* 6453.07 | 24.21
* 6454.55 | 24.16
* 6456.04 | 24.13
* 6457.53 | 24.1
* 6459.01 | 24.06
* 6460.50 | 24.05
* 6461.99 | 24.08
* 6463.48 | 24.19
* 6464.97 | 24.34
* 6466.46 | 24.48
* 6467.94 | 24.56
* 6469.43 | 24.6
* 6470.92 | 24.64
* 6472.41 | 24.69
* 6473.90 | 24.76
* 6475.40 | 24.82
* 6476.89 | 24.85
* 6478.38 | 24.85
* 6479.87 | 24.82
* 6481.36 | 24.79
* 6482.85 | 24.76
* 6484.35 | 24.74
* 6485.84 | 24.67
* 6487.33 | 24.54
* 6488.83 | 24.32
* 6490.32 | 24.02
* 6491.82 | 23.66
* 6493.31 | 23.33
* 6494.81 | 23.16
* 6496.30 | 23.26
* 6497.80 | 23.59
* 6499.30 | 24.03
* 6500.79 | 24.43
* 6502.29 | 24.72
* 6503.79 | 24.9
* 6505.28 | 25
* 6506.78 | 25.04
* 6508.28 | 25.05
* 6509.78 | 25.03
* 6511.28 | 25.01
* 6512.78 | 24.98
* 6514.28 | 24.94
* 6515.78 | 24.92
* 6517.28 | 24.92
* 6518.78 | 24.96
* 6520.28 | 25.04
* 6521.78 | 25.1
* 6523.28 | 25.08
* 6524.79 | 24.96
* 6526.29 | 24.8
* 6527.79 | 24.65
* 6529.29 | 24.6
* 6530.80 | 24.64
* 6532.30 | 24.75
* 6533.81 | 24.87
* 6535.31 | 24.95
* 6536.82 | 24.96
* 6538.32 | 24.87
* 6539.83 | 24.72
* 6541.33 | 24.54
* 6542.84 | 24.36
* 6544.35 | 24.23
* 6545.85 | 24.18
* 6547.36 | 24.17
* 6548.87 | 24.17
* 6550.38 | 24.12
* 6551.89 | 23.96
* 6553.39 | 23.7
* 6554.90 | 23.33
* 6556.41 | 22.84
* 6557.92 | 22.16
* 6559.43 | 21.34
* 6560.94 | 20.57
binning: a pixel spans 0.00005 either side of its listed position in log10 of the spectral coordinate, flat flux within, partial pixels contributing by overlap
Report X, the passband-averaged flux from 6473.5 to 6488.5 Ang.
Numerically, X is 24.7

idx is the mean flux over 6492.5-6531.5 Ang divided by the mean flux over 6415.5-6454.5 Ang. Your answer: 0.99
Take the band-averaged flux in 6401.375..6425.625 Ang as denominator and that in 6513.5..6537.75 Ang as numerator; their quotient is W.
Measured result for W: 1.01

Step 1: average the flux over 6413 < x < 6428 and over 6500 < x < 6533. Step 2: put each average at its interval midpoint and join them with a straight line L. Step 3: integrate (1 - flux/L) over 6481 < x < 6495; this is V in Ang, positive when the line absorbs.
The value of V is 0.4 Ang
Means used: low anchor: 24.8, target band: 24.2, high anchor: 24.9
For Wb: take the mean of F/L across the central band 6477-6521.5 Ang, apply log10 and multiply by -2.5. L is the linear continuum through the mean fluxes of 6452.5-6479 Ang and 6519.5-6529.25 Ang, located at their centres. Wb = 0.01 mag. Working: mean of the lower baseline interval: 24.4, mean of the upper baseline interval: 24.9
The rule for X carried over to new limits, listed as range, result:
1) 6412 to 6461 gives 24.7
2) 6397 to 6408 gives 24.7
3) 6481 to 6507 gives 24.3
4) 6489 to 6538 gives 24.6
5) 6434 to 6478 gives 24.6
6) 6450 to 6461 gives 24.2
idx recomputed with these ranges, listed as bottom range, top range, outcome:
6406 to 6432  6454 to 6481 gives 0.99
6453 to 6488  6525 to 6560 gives 0.99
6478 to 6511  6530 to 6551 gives 1.01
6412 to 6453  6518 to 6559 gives 0.98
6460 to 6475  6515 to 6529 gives 1.02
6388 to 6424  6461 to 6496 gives 0.98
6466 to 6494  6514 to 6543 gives 1.01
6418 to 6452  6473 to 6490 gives 1.00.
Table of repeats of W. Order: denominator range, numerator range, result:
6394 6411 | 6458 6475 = 0.99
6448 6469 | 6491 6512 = 1.00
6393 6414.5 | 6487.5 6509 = 0.98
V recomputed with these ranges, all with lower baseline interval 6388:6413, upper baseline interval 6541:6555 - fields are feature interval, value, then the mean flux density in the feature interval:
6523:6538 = -0.4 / 24.8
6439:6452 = -0.2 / 24.9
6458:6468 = 0.1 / 24.2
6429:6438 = 0.0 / 24.7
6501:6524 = -0.7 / 25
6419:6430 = 0.0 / 24.8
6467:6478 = -0.1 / 24.7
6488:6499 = 0.3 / 23.6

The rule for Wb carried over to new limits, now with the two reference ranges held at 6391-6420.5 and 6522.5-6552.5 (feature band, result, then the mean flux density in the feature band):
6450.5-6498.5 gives 0.016 mag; 24.3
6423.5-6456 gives -0.002 mag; 24.7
